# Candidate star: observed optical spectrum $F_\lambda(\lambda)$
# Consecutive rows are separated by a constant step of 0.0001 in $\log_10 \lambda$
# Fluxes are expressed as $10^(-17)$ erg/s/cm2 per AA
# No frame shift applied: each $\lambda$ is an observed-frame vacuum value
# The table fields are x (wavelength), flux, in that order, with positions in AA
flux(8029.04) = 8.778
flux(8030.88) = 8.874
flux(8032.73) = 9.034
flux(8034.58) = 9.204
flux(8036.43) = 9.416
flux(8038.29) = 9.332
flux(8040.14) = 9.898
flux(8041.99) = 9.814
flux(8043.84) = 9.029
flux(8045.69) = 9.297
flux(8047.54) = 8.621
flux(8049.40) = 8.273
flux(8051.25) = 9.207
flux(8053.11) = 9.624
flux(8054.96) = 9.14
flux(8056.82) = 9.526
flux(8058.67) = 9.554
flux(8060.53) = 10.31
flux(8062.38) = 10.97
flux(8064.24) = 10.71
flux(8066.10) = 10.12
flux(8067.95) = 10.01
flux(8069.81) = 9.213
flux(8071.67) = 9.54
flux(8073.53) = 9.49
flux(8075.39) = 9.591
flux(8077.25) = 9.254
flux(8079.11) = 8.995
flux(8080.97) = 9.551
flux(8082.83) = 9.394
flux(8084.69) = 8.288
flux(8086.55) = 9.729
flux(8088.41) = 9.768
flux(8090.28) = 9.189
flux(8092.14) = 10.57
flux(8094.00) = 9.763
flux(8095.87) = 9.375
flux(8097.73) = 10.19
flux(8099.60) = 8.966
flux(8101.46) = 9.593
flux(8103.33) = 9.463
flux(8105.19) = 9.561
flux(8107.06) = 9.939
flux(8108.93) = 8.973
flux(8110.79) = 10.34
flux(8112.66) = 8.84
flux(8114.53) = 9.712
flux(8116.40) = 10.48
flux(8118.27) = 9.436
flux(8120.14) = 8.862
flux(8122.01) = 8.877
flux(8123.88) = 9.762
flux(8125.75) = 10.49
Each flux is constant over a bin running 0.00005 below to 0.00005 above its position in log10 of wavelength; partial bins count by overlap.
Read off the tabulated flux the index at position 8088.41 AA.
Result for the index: 9.768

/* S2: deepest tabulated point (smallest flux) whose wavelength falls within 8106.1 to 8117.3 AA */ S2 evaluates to 8.84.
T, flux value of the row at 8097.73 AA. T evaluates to 10.19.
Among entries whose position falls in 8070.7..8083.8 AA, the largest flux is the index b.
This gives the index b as 9.591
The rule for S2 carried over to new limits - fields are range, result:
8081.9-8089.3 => 8.288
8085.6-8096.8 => 9.189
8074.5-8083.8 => 8.995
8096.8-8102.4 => 8.966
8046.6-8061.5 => 8.273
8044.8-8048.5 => 8.621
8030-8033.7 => 8.874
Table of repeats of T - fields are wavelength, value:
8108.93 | 8.973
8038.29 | 9.332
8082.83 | 9.394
